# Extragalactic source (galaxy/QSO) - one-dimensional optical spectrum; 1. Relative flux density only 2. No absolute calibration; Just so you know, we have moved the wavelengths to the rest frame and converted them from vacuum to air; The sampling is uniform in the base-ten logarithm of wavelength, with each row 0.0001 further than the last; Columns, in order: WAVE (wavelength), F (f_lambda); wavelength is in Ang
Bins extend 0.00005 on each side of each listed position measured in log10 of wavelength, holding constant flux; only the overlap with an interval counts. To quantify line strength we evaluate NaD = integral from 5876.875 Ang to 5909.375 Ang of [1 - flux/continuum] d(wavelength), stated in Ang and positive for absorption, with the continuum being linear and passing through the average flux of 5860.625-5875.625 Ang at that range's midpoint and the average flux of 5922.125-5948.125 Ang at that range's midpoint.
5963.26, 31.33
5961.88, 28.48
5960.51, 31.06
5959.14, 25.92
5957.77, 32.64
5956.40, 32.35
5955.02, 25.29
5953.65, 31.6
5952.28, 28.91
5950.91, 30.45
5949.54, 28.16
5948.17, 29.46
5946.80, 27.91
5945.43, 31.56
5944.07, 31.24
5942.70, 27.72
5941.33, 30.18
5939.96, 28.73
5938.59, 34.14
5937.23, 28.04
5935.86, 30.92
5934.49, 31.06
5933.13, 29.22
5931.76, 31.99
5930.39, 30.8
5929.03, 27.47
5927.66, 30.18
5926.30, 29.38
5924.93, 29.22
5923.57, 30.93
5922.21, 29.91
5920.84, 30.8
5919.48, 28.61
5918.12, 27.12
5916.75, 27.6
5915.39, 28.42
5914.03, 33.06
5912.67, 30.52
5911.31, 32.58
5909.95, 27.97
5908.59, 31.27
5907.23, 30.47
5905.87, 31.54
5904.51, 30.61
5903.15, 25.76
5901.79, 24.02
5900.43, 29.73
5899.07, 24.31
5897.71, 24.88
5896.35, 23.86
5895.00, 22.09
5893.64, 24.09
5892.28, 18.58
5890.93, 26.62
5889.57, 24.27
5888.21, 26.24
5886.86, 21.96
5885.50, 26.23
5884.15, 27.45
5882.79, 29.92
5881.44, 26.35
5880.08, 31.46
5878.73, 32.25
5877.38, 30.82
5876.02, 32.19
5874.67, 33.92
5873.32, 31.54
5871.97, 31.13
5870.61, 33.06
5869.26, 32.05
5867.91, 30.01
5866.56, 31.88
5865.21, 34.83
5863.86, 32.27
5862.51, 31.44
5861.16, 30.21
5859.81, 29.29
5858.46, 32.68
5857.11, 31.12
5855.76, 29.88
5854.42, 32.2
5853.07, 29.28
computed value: 4.6 Ang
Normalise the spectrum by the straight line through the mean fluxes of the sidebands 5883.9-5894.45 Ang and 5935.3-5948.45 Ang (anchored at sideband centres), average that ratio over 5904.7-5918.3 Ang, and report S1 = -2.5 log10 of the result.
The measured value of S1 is -0.13 mag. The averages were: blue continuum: 24.3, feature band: 30.2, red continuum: 30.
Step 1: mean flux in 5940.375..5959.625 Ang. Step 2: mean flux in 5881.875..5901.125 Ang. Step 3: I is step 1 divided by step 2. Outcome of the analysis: 1.18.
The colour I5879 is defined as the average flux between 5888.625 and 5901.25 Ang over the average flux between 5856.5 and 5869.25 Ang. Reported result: 0.77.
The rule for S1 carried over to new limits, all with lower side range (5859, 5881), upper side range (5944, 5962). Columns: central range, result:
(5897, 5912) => 0.09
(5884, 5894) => 0.27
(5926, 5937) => 0.00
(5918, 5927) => 0.03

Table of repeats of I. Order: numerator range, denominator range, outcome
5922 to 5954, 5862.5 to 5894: 1.03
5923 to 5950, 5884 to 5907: 1.17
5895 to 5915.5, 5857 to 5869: 0.90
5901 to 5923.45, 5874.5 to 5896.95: 1.10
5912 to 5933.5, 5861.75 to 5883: 0.94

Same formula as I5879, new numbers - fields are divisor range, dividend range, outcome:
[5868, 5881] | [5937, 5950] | 0.94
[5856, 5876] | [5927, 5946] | 0.95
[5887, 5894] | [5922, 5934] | 1.26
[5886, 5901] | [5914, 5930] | 1.21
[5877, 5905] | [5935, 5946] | 1.16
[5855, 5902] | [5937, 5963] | 1.04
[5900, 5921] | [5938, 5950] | 1.02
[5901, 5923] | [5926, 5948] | 1.02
